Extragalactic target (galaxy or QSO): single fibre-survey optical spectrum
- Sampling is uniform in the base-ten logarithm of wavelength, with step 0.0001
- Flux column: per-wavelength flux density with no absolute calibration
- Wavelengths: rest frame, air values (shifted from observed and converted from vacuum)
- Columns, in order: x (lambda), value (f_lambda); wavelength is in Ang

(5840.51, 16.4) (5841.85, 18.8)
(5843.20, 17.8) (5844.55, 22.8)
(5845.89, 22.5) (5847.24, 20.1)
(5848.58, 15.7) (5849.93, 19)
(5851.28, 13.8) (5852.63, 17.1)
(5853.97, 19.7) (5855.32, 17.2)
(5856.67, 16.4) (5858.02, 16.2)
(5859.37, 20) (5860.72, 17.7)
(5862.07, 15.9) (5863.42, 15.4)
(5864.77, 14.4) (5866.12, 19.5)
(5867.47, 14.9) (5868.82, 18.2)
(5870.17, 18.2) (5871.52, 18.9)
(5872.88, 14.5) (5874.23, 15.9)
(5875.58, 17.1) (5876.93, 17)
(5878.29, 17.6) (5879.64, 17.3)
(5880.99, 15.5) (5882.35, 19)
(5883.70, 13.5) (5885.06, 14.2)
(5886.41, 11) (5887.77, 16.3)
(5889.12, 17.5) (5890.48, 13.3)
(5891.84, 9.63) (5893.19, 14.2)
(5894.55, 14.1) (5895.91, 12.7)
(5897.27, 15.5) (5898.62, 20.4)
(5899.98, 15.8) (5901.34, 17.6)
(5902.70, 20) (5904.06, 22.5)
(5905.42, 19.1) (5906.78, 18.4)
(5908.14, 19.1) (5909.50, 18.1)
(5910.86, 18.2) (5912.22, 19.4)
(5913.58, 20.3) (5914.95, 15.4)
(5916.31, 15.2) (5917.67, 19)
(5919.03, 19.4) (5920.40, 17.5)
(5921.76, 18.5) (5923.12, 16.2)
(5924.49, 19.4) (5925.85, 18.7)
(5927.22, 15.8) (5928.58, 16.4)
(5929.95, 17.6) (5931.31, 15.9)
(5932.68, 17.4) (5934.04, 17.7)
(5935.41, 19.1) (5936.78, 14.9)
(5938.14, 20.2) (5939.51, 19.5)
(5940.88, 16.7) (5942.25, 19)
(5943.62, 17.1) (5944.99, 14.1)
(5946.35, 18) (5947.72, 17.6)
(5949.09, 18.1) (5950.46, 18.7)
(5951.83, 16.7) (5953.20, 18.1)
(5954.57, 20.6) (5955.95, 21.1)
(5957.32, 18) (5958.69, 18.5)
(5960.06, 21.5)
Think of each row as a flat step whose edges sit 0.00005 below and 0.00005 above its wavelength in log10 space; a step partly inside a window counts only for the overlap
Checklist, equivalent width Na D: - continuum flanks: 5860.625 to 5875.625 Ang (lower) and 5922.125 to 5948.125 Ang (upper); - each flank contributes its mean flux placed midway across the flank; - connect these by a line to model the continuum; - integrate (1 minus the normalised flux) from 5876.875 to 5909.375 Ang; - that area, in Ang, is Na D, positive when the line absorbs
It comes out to 1.2 Ang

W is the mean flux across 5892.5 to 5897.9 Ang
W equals 14.1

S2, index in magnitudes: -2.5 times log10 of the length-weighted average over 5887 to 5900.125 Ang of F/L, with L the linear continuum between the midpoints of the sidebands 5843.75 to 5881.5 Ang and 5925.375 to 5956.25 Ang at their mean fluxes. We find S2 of 0.18 mag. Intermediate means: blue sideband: 17.5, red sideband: 17.7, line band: 14.9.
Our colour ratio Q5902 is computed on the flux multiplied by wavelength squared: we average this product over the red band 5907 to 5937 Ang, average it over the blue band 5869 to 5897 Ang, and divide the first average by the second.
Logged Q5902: 1.2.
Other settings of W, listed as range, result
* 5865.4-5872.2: 17.9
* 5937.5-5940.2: 19.8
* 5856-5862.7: 17.2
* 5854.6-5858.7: 16.6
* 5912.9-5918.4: 17.5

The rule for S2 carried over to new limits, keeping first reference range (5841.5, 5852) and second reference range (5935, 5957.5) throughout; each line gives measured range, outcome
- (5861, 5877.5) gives 0.12 mag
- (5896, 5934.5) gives 0.02 mag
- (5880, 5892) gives 0.25 mag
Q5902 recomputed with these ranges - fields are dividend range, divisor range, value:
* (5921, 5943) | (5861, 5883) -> 1.07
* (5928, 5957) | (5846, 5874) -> 1.07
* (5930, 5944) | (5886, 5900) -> 1.23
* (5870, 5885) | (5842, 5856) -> 0.90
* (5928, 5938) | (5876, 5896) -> 1.17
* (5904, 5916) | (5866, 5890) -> 1.15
